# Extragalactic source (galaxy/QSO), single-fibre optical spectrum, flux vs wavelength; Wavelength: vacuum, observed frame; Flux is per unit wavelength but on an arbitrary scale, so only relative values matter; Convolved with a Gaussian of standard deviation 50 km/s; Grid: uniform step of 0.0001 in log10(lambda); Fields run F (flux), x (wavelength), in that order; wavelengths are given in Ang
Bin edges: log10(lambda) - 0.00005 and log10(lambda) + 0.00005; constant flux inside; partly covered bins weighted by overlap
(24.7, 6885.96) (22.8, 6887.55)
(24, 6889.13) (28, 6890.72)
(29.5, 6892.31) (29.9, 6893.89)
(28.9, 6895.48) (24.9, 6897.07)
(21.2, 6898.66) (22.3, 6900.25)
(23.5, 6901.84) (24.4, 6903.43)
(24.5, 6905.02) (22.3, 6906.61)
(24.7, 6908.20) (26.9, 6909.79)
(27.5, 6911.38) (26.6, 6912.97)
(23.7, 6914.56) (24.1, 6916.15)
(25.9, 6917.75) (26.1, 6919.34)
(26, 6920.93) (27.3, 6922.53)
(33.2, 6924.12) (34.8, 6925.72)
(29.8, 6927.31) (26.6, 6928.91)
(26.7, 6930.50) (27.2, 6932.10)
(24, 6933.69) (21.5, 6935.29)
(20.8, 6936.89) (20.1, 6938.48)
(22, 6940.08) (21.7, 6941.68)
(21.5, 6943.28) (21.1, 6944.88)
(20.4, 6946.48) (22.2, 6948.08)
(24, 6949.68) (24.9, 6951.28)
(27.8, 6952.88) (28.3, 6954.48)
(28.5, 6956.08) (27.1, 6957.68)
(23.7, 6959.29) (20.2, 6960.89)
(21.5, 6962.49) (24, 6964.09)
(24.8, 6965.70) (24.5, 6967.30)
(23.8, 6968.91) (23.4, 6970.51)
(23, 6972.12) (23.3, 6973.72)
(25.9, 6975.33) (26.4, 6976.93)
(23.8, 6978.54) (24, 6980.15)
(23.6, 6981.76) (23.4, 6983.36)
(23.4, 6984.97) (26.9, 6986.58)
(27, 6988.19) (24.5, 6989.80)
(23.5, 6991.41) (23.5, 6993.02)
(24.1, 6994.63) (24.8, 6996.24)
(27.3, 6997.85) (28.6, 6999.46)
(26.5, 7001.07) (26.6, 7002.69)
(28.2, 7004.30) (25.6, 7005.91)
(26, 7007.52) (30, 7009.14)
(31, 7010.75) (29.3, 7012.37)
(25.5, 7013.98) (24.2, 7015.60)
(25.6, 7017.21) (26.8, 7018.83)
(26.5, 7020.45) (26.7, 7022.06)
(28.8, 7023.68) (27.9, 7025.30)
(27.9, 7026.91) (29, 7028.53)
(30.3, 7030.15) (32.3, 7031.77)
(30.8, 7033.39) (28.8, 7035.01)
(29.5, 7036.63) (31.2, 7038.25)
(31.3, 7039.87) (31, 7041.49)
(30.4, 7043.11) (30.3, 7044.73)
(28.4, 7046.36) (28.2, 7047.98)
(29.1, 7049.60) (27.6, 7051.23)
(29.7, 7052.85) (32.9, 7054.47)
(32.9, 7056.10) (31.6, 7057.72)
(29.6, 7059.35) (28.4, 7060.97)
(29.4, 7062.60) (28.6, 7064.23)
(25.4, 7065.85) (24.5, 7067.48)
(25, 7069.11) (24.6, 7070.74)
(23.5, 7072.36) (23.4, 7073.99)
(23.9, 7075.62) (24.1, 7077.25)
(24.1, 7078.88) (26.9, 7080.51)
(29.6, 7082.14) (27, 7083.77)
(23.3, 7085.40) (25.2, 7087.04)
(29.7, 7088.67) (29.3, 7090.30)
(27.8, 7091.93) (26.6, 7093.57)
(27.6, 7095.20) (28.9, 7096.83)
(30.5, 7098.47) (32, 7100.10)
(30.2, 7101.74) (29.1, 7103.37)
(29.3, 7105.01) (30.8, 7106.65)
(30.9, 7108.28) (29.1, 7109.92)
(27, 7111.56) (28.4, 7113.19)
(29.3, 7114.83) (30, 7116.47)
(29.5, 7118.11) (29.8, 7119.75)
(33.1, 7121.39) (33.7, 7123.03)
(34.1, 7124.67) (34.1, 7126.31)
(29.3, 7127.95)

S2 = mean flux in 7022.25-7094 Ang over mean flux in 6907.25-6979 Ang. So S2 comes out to 1.1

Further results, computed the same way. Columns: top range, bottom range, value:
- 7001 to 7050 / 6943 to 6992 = 1.18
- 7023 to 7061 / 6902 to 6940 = 1.16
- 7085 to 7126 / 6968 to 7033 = 1.12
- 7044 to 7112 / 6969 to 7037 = 1.06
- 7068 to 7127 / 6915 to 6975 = 1.15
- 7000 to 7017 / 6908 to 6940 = 1.04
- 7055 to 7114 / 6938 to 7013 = 1.12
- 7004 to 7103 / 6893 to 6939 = 1.09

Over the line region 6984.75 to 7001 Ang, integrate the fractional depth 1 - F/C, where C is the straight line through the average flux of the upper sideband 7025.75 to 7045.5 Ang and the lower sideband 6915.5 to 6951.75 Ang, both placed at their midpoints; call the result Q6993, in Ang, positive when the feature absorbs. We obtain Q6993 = 1.4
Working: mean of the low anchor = 24.9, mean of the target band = 25.5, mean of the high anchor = 30.2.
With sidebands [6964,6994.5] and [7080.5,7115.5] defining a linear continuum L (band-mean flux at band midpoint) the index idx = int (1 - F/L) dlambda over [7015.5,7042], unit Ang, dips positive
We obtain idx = -2.7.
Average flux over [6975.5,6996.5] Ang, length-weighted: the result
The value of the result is 24.6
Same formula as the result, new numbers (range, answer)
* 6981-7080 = 27.4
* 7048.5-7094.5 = 27.3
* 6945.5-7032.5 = 25.7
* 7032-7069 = 29.5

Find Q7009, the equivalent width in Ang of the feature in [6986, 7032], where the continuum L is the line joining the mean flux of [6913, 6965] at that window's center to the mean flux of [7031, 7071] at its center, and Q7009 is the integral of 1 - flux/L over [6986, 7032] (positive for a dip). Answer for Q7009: 1.1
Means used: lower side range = 24.9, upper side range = 29.3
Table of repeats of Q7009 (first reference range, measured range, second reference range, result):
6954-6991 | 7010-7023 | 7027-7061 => 0.5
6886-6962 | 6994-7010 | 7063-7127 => -0.2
